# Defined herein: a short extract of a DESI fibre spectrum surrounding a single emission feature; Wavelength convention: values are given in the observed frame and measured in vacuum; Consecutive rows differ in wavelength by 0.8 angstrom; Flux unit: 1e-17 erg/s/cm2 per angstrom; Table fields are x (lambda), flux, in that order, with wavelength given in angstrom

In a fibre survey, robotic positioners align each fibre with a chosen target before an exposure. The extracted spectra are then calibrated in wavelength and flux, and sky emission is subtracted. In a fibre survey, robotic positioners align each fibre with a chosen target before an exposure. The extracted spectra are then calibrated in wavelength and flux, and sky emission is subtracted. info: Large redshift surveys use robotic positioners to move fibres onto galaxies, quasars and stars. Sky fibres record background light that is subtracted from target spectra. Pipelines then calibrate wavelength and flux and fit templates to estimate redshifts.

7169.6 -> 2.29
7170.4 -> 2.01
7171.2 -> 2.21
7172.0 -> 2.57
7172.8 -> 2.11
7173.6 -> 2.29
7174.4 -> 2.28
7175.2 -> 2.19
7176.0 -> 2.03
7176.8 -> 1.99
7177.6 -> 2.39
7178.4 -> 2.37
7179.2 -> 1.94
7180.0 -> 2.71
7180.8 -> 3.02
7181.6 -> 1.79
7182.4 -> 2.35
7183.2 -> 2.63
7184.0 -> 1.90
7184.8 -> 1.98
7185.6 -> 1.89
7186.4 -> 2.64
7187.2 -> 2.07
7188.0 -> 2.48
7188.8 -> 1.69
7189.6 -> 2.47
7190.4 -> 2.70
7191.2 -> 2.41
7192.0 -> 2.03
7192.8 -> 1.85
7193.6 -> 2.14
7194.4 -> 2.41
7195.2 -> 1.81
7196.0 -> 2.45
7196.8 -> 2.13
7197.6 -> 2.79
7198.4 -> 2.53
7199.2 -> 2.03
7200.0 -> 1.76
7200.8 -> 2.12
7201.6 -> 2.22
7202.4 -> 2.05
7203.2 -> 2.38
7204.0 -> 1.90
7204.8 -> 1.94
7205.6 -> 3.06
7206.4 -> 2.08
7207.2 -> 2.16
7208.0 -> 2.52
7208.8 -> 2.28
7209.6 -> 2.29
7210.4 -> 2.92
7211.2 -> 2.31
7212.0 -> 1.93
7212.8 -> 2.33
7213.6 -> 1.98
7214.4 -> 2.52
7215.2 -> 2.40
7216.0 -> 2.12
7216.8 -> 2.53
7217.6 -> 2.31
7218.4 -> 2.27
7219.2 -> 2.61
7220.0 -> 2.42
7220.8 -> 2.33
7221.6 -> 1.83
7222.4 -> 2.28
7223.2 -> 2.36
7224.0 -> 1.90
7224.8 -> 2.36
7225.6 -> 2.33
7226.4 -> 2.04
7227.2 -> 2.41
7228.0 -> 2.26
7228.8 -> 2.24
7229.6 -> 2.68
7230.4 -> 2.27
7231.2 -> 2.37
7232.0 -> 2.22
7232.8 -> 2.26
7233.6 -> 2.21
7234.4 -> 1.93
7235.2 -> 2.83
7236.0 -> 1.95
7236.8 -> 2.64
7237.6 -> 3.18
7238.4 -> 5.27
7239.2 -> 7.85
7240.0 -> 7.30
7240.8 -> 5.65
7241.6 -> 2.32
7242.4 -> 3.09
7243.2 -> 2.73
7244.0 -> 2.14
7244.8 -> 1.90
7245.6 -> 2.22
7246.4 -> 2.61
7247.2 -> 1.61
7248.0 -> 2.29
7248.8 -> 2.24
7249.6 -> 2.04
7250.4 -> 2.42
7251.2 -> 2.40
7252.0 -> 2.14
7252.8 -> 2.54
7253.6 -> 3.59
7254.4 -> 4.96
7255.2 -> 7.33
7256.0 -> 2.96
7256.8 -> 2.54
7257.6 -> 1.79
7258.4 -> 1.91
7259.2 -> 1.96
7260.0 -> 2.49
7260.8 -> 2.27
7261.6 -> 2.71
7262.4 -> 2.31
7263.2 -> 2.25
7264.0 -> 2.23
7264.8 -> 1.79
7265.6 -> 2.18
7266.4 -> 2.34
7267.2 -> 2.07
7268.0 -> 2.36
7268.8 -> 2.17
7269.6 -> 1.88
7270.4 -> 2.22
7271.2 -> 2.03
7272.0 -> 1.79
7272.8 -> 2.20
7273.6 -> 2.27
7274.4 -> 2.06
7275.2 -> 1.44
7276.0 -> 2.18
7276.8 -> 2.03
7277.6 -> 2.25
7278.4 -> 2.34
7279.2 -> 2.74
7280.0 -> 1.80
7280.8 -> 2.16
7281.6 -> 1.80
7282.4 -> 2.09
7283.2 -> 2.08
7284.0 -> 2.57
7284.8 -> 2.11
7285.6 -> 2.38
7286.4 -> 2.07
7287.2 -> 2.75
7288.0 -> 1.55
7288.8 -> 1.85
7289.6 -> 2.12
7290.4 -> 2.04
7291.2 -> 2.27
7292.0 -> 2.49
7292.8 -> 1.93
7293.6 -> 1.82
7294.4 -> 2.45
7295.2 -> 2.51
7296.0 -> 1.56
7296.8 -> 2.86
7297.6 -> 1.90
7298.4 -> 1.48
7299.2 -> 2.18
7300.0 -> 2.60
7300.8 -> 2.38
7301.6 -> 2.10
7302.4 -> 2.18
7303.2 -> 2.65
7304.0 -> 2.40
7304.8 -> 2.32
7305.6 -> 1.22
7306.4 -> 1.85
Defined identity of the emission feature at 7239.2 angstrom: [S II]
